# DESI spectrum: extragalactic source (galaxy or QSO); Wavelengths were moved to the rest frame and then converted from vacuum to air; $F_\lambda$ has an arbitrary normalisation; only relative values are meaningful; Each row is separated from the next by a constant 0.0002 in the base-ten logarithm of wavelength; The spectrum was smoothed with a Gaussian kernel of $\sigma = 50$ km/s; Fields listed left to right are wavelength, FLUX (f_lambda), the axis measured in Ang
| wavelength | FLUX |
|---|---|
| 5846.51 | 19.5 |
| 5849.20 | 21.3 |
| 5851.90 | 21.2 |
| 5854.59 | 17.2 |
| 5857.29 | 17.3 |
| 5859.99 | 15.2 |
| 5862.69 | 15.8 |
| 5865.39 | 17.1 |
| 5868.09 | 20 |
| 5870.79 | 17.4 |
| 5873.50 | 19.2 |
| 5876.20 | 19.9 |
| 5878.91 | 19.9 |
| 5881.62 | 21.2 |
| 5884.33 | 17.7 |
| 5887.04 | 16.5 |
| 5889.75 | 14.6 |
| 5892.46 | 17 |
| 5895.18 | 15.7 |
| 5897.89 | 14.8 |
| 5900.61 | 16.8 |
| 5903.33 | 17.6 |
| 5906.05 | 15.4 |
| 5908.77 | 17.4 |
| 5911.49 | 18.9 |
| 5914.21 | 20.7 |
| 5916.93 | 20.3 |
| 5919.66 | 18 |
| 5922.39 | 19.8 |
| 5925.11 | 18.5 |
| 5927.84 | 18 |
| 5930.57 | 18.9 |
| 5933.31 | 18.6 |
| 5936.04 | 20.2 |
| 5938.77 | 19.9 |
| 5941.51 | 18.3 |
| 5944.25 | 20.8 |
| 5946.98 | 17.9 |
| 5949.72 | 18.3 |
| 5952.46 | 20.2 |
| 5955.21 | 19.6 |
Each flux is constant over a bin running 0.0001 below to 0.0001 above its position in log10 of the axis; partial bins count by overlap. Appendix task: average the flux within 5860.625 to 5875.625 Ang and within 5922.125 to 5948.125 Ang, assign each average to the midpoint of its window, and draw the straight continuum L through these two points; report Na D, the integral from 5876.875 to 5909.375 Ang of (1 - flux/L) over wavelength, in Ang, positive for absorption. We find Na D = 2.2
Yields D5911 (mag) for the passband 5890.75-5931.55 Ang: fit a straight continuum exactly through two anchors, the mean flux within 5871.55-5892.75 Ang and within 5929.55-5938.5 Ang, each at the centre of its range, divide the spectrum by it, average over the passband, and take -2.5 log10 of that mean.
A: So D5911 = 0.063 mag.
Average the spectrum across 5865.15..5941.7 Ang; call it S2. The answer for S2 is 18.2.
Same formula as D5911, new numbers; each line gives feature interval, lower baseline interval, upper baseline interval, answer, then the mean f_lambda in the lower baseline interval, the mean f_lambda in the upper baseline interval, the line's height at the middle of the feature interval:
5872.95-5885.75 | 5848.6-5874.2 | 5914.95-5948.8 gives -0.07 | 18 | 19.1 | 18.3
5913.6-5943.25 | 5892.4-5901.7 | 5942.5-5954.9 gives -0.07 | 15.9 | 19.3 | 18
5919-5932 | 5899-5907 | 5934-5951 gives -0.03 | 16.6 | 19.2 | 18.1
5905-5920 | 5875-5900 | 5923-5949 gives -0.02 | 17.4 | 19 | 18.3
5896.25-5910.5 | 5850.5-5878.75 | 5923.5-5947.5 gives 0.14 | 18.1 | 19.1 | 18.6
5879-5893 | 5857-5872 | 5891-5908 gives -0.07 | 17.1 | 16.2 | 16.6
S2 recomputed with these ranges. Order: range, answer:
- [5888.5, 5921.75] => 17.3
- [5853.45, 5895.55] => 17.6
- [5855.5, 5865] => 16.2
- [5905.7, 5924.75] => 18.8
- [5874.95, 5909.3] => 17.3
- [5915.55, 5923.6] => 19.4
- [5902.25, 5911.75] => 17.1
